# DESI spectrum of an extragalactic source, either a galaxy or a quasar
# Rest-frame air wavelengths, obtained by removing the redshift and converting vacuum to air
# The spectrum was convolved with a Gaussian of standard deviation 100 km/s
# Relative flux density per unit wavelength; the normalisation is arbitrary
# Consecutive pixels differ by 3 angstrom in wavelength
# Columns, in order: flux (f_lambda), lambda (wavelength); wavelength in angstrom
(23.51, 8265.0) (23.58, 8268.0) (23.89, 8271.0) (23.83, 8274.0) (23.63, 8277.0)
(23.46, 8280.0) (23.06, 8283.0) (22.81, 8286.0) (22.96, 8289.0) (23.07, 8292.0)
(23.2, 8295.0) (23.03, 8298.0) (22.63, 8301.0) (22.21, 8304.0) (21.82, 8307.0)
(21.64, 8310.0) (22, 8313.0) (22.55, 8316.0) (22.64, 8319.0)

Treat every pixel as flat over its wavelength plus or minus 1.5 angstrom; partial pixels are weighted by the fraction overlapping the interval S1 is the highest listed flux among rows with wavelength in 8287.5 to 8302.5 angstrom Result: 23.2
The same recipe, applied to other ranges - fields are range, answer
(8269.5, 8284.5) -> 23.89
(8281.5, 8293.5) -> 23.07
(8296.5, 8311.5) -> 23.03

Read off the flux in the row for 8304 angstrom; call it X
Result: 22.21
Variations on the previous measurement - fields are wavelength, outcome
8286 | 22.81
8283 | 23.06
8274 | 23.83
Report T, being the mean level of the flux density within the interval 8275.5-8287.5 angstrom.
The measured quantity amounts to 23.2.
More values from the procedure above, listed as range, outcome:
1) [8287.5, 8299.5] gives 23.1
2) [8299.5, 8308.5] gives 22.2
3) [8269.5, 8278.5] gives 23.8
